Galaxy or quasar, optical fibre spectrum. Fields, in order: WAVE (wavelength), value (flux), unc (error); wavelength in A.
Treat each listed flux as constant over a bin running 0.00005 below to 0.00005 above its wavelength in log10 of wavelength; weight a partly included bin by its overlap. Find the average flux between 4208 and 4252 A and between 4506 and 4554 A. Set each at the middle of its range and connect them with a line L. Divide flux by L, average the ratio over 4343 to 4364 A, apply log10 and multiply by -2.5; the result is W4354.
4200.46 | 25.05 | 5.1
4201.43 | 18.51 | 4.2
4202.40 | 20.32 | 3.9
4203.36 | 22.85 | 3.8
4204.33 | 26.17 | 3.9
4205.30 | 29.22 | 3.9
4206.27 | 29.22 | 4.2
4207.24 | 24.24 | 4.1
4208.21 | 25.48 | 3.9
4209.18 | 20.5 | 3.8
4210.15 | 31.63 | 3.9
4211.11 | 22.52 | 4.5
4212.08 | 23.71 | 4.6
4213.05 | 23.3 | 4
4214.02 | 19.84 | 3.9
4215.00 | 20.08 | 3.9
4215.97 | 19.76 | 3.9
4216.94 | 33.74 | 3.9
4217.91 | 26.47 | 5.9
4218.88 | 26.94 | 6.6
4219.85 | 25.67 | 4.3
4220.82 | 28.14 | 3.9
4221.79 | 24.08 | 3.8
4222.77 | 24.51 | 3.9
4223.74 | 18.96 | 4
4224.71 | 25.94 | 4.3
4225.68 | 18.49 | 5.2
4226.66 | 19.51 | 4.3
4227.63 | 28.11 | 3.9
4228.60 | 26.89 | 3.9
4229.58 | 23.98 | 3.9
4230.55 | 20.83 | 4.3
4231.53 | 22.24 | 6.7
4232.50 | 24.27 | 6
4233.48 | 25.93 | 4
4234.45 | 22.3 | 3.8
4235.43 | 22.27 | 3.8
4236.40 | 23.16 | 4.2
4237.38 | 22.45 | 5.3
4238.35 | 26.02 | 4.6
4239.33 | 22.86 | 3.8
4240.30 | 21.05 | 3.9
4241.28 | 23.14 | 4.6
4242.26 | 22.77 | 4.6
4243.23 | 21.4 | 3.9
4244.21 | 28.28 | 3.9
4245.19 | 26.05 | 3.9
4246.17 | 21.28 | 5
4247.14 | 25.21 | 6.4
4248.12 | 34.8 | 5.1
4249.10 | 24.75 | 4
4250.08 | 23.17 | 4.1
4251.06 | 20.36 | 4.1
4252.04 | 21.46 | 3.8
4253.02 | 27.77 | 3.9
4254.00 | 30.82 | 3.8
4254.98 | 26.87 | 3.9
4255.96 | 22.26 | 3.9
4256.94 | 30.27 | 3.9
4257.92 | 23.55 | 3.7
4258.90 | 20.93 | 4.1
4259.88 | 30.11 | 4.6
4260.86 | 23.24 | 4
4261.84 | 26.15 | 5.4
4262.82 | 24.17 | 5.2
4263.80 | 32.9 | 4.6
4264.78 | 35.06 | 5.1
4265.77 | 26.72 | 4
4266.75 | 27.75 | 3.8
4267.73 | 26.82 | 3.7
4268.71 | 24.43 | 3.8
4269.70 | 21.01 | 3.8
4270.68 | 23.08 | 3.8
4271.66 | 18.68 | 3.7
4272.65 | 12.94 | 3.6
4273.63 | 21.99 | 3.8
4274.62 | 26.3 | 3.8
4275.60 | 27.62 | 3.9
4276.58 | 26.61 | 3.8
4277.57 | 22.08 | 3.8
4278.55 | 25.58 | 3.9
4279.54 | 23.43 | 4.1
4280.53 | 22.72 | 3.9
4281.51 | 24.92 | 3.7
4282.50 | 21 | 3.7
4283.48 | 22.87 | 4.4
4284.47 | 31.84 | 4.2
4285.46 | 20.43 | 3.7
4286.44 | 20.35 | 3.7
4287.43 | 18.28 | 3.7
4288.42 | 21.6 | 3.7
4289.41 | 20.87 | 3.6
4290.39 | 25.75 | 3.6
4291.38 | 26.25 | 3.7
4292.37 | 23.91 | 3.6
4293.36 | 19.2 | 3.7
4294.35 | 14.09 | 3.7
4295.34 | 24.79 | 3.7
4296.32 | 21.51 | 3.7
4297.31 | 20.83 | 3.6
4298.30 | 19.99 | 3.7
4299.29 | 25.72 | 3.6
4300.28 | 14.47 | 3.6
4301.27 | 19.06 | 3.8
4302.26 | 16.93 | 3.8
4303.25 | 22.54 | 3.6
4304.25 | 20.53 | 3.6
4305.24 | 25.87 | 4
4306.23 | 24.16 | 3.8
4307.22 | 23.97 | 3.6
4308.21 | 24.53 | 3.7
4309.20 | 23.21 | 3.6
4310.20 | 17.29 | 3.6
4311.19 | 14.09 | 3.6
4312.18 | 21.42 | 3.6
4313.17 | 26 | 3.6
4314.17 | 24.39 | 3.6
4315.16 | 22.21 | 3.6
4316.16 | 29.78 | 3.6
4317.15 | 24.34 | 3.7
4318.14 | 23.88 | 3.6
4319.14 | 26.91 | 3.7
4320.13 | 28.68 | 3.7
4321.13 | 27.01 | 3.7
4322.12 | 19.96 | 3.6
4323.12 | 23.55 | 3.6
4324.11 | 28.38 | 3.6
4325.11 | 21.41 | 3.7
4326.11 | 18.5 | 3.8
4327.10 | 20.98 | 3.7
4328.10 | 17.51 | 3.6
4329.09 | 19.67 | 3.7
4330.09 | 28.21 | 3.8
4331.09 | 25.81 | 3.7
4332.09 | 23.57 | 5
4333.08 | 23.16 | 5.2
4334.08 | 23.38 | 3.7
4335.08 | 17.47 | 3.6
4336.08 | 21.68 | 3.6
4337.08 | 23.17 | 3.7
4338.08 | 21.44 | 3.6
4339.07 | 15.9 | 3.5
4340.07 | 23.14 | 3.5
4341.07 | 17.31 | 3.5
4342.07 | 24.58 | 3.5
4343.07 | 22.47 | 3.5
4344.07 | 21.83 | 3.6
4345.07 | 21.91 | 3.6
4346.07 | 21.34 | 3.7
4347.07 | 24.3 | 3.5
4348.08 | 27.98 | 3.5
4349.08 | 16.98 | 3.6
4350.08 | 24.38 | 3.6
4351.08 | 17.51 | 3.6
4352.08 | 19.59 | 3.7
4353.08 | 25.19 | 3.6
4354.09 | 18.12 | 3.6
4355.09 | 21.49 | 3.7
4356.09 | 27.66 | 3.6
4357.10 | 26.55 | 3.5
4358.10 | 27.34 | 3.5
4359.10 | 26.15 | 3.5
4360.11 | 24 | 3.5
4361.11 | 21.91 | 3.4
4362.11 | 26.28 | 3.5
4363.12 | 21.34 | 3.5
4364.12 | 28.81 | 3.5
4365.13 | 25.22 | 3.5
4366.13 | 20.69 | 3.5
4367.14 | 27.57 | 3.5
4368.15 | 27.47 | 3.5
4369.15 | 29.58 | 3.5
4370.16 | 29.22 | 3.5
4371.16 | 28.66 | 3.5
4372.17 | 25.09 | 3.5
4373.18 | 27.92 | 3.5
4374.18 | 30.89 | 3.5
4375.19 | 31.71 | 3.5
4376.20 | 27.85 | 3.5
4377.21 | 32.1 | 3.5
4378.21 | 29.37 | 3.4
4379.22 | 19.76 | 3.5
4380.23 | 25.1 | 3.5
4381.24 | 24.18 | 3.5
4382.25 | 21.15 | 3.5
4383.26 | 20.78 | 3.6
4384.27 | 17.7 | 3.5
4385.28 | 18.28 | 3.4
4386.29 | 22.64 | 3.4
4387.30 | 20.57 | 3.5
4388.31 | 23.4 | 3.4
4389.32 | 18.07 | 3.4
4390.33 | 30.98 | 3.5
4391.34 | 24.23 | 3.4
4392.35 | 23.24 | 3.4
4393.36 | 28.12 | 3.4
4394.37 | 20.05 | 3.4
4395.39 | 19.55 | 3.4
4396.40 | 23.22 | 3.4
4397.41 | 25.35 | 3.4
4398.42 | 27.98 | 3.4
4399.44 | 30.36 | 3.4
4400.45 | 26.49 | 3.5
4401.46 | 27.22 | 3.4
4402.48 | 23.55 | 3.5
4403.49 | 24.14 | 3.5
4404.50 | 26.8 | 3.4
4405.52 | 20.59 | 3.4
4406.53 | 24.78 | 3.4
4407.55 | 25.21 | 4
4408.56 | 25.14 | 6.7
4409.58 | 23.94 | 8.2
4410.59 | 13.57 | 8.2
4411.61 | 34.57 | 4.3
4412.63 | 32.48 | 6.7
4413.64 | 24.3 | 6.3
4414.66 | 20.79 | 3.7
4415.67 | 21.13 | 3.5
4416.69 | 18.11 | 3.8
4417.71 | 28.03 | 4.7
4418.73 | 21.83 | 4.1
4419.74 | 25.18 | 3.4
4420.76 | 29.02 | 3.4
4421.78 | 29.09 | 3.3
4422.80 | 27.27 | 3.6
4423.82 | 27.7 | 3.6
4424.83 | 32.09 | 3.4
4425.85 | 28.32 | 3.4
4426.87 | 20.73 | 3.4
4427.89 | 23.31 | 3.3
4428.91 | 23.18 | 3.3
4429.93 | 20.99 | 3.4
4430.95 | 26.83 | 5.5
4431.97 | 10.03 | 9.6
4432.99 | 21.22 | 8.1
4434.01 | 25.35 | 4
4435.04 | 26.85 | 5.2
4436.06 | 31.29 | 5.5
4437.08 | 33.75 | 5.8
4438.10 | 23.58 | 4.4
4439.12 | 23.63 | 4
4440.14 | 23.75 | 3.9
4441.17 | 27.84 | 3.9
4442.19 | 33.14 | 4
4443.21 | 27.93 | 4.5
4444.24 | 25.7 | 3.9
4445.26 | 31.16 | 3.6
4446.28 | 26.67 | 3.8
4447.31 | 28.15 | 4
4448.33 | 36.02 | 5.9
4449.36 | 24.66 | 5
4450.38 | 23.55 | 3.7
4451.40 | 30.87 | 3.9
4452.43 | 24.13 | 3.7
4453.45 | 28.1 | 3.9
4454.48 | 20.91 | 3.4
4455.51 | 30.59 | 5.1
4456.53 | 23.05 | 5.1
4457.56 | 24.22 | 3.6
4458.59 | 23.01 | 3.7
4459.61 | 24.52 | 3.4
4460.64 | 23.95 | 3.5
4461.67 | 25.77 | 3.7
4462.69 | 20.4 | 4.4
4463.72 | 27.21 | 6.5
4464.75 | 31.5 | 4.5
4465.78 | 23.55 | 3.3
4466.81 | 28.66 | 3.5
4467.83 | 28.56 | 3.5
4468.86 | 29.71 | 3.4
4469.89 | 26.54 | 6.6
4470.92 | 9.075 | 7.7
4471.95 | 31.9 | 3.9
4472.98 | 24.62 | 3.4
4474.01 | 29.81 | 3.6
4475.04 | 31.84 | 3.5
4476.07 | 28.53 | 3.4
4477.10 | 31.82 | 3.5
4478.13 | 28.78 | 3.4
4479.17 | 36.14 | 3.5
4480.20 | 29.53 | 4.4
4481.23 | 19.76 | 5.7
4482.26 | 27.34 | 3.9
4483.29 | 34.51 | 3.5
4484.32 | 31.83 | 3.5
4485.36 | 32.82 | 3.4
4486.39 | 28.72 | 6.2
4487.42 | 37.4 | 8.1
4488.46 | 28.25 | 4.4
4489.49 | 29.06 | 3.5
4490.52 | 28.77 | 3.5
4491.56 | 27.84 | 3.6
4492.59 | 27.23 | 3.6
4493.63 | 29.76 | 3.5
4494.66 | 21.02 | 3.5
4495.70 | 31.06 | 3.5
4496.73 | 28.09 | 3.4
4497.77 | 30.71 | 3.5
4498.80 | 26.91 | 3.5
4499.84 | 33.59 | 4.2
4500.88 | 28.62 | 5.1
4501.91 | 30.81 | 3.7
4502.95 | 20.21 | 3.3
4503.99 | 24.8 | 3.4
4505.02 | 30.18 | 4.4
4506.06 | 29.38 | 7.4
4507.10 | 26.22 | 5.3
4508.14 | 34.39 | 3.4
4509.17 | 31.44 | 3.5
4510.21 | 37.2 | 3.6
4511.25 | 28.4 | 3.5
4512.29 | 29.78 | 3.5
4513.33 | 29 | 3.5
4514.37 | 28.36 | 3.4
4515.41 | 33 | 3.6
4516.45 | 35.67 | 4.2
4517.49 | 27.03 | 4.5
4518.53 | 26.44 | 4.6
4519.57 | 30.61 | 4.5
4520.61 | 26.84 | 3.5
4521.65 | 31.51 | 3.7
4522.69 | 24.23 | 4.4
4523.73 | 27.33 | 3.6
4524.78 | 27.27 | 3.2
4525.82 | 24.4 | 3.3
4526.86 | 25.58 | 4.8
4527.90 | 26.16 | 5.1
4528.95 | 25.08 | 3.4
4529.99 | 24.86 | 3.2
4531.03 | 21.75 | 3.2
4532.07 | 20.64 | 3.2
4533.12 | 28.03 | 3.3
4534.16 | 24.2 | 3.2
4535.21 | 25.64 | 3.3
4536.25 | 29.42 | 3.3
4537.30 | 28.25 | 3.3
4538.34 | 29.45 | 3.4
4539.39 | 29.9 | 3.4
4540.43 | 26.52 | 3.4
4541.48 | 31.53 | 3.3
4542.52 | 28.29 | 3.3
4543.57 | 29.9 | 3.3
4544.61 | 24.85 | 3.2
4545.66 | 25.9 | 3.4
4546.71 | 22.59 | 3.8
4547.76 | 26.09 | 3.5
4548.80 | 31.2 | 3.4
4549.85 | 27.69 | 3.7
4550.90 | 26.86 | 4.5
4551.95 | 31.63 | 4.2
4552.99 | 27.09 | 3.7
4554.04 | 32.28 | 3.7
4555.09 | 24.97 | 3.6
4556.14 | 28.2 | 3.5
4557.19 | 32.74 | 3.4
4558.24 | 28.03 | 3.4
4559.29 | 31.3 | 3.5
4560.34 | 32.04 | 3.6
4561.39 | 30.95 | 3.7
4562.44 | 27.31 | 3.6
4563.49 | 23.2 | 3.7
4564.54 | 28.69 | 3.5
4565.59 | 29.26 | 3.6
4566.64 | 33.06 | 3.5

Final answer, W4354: 0.111 mag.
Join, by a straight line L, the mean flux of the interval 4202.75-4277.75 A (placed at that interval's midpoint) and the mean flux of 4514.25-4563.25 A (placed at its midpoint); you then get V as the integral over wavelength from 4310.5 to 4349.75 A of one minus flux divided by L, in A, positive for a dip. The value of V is 4.5 A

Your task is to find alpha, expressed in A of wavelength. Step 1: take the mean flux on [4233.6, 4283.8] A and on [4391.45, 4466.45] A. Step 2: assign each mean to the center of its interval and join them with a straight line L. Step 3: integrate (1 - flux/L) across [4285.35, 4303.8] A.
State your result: 2.9 A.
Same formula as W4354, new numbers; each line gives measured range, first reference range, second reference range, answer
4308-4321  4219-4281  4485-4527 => 0.087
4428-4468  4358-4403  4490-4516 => 0.055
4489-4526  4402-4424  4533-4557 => -0.070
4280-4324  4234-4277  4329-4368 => 0.061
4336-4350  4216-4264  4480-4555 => 0.194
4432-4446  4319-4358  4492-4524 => -0.013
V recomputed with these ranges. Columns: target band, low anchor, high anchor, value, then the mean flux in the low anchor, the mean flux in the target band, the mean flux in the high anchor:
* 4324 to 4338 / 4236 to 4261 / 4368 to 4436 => 1.5 A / 24.8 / 22.1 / 24.9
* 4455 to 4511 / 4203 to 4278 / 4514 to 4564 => -2.0 A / 24.6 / 28.2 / 27.8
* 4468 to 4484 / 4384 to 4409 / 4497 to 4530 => -0.5 A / 24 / 28.1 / 28.7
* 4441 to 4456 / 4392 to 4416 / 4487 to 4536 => -1.0 A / 24.7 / 28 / 28.2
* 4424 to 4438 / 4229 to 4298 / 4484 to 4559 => 1.0 A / 24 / 25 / 28.3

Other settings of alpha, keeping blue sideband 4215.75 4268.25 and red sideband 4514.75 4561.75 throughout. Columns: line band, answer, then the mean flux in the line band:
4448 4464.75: 0.8 A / 25.7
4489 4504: -0.3 A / 28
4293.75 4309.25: 2.6 A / 21.3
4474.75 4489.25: -1.7 A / 30.5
